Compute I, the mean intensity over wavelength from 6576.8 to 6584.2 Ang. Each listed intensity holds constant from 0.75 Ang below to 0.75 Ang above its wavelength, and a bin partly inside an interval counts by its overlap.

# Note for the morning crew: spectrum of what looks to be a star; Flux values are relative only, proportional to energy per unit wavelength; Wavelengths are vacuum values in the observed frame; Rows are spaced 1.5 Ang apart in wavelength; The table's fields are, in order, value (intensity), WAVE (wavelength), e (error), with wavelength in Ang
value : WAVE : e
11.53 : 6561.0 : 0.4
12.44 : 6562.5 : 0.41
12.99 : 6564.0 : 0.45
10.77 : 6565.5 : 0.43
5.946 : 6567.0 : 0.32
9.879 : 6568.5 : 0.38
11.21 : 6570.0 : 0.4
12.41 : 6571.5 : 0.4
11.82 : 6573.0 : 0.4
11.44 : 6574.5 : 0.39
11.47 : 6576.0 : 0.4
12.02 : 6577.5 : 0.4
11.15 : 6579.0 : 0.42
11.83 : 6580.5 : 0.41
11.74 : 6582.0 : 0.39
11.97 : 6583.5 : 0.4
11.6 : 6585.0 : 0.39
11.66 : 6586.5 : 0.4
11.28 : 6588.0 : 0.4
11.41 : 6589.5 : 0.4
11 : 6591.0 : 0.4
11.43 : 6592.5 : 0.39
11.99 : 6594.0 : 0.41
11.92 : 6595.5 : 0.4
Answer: 11.7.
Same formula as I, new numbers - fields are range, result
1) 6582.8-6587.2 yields 11.7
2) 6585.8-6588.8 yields 11.5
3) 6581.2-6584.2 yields 11.9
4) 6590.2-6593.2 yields 11.2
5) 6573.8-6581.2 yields 11.6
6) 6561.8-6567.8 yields 10.5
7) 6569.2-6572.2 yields 11.8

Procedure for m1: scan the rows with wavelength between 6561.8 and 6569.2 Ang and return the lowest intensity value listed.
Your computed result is 5.946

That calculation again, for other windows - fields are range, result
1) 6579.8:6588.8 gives 11.28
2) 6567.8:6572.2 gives 9.879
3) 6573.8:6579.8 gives 11.15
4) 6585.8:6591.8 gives 11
